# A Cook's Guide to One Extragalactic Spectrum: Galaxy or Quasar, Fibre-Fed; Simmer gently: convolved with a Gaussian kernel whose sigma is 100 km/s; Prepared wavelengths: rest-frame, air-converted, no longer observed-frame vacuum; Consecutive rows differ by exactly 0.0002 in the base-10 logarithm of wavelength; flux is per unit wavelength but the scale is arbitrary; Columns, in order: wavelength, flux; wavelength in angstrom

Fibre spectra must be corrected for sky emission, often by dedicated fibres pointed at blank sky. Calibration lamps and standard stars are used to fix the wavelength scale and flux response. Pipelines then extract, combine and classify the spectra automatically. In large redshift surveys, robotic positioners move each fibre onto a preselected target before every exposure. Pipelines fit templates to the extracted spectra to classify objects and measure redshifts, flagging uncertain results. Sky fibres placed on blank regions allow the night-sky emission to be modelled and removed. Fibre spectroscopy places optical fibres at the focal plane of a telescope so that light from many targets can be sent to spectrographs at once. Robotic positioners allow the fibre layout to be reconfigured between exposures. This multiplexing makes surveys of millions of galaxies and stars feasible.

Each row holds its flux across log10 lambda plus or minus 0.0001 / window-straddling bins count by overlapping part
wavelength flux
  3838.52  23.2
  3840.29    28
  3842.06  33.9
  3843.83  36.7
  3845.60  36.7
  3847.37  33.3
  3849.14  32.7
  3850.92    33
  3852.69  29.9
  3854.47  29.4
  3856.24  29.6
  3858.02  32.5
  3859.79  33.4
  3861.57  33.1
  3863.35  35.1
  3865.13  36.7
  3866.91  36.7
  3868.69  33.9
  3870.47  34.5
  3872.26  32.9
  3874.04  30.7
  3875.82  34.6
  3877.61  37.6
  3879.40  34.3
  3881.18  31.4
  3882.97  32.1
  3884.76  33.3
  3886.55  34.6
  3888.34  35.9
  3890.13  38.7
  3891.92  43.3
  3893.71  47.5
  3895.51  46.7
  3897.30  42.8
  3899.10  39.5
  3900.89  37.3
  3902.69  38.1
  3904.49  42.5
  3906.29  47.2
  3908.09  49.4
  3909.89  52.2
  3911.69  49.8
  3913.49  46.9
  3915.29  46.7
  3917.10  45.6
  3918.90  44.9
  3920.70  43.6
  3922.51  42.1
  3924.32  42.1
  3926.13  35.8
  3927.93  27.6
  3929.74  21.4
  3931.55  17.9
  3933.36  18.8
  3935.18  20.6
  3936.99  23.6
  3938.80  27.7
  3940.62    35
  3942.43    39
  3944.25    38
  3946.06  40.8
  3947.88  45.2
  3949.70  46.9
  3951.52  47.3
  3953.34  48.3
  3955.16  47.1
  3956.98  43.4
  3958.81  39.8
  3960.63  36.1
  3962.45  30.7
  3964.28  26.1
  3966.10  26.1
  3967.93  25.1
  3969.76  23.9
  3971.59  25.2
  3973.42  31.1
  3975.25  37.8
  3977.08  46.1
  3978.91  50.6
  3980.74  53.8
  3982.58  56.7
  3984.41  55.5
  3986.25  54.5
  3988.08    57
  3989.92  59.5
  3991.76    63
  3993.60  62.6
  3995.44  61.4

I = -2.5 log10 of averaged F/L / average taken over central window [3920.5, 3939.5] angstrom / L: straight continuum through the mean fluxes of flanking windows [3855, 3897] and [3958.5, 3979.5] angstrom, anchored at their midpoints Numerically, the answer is 0.186 mag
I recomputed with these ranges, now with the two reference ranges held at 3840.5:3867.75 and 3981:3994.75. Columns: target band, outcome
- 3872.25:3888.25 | 0.14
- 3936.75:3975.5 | 0.41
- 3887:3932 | 0.06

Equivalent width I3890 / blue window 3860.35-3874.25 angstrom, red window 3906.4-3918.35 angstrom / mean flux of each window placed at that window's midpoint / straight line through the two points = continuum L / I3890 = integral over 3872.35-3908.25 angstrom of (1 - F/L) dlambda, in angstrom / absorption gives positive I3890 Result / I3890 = 2.6 angstrom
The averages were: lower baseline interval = 34.3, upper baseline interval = 48.3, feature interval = 38.5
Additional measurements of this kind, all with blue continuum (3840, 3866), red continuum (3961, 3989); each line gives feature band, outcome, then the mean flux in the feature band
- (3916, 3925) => -1.7 angstrom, 43.7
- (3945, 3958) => -2.3 angstrom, 45.4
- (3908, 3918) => -3.3 angstrom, 48.4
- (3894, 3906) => -2.0 angstrom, 41.7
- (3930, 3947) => 4.1 angstrom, 28.8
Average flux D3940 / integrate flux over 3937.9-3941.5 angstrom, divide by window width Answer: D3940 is 31.3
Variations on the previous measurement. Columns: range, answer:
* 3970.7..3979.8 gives 38.2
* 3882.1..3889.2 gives 34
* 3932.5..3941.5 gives 25.1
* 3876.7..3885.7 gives 33.7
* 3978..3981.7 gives 52.2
